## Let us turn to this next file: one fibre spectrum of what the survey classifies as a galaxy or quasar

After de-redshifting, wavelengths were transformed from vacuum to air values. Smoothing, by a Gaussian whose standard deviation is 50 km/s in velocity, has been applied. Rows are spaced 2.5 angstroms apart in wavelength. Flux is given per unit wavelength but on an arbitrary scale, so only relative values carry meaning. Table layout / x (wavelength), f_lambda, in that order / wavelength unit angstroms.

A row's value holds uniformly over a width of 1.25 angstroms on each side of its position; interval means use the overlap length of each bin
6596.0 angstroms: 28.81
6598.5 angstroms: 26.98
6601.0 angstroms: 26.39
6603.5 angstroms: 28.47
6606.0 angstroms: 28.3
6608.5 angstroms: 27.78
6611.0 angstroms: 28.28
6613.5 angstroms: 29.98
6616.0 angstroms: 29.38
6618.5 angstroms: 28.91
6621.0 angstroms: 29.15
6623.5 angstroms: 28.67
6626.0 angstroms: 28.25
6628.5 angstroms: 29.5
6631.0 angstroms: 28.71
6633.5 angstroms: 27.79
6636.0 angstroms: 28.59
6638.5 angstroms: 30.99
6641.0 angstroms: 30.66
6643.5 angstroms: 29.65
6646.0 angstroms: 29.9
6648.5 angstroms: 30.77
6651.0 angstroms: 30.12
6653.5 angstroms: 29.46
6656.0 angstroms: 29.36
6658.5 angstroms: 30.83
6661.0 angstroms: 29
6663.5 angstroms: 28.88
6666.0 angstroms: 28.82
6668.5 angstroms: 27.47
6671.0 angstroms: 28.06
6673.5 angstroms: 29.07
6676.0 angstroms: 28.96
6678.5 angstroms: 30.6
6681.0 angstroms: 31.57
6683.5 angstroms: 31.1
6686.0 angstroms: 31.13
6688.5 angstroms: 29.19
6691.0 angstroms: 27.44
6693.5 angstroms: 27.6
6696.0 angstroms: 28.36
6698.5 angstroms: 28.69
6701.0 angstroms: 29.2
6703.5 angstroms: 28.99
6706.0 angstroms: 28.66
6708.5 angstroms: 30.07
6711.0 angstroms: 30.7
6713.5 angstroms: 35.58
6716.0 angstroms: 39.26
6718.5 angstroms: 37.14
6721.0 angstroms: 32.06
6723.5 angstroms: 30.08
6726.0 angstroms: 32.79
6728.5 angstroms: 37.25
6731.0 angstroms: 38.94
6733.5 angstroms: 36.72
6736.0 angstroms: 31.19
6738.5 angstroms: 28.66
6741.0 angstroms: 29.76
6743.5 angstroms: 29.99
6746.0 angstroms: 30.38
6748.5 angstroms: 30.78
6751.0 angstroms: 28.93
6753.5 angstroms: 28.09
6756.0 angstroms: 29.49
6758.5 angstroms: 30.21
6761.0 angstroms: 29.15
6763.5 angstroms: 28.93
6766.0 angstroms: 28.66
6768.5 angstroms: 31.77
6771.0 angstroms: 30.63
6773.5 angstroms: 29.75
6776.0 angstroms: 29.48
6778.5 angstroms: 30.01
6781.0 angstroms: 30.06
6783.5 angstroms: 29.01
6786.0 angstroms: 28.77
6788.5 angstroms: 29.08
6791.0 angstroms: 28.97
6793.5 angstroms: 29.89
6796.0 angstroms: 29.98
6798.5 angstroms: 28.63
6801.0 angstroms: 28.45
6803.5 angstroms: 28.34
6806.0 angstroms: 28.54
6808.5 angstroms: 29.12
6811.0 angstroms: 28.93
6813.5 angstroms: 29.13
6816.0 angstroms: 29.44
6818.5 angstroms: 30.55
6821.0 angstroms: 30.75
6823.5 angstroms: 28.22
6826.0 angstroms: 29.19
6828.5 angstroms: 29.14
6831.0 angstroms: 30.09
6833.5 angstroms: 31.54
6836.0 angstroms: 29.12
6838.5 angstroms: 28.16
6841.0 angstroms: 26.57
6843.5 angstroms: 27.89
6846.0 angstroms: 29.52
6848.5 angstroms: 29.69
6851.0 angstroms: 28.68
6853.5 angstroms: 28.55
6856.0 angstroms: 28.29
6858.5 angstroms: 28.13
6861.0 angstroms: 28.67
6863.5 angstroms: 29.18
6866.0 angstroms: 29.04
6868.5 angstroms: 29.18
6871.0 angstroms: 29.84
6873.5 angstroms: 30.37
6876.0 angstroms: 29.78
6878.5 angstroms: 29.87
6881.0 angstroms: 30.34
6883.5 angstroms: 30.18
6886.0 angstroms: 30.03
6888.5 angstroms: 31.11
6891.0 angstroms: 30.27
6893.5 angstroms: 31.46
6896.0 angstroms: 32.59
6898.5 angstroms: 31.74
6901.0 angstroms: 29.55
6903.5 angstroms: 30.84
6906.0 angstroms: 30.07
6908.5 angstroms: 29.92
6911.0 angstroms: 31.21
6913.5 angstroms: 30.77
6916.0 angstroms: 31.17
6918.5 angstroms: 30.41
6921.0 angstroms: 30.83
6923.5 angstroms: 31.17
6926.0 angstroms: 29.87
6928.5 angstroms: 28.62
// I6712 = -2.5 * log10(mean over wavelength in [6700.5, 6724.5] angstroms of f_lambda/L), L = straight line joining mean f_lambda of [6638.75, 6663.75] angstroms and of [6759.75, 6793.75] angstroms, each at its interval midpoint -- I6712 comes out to -0.09 mag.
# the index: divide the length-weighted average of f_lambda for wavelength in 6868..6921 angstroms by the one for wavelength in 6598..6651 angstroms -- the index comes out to 1.1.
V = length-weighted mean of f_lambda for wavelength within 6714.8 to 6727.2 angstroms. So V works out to 34.3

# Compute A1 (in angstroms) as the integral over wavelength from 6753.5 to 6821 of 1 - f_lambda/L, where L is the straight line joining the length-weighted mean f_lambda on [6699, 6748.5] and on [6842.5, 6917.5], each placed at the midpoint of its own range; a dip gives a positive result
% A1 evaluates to 4.2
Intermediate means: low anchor 32.4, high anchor 29.9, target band 29.4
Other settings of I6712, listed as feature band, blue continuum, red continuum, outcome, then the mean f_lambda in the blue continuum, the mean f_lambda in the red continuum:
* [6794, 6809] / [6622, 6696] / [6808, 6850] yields 0.014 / 29.4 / 29.2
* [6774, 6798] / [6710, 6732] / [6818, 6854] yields 0.078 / 34.9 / 29.2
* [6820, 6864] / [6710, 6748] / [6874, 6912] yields 0.090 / 33.3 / 30.6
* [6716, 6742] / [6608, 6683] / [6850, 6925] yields -0.143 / 29.3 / 30.1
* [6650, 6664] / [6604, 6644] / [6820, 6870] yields -0.023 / 29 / 29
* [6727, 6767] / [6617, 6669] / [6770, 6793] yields -0.058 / 29.3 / 29.5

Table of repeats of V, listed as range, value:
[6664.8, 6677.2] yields 28.5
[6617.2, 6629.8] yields 28.9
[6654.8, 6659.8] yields 30.1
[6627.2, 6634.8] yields 28.7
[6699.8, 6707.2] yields 29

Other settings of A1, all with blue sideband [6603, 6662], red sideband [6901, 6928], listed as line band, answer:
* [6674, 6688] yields -0.5 angstroms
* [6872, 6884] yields 0.1 angstroms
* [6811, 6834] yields 0.3 angstroms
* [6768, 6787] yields 0.0 angstroms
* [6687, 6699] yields 0.5 angstroms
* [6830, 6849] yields 0.7 angstroms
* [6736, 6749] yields -0.1 angstroms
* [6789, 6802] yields 0.3 angstroms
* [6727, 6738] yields -2.1 angstroms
